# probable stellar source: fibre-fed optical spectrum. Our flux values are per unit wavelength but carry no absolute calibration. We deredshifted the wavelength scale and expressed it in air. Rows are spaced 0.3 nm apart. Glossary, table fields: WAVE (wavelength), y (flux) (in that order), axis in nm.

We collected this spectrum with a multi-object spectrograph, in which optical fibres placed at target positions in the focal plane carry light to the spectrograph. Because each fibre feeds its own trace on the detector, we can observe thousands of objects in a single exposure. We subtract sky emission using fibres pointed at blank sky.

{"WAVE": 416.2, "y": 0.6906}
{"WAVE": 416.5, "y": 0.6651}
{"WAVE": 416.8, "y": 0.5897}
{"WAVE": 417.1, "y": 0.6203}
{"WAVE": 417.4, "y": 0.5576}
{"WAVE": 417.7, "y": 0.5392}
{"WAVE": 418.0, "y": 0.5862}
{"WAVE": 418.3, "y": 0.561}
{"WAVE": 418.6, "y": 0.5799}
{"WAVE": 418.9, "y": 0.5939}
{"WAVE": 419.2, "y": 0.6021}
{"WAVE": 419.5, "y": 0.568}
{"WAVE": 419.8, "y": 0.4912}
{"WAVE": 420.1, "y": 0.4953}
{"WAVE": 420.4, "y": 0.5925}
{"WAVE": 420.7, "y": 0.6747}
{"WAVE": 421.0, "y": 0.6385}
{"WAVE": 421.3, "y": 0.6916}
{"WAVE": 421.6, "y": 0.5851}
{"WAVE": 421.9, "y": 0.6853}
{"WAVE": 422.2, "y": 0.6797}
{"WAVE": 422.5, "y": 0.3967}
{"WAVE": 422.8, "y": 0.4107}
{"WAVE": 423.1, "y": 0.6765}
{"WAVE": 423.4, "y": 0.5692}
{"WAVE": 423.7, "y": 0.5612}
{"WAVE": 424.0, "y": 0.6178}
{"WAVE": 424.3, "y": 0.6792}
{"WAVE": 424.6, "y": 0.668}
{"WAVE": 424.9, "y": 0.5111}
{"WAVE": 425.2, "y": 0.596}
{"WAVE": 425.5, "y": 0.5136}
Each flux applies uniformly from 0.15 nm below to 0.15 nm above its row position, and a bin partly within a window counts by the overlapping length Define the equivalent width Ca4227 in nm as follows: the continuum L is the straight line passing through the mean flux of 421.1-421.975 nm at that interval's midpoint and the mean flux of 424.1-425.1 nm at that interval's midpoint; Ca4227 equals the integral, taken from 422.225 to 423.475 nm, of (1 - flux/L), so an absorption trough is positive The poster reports 0.22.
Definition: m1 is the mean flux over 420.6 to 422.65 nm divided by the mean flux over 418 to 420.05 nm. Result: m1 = 1.10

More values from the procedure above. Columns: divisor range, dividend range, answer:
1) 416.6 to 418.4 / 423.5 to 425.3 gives 1.05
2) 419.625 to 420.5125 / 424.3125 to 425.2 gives 1.15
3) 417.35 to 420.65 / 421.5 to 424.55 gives 1.04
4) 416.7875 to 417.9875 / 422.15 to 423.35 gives 0.92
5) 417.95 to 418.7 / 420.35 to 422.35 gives 1.14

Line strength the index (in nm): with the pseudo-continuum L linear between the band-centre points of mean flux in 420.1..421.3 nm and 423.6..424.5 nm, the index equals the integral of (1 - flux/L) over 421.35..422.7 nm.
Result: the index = 0.08 nm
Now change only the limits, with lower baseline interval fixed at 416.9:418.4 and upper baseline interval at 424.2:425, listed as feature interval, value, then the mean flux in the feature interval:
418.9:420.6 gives 0.09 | 0.557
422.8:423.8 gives 0.06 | 0.576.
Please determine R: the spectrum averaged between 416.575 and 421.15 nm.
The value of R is 0.581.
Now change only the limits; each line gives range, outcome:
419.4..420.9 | 0.567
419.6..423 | 0.578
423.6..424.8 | 0.629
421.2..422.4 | 0.648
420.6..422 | 0.653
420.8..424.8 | 0.604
